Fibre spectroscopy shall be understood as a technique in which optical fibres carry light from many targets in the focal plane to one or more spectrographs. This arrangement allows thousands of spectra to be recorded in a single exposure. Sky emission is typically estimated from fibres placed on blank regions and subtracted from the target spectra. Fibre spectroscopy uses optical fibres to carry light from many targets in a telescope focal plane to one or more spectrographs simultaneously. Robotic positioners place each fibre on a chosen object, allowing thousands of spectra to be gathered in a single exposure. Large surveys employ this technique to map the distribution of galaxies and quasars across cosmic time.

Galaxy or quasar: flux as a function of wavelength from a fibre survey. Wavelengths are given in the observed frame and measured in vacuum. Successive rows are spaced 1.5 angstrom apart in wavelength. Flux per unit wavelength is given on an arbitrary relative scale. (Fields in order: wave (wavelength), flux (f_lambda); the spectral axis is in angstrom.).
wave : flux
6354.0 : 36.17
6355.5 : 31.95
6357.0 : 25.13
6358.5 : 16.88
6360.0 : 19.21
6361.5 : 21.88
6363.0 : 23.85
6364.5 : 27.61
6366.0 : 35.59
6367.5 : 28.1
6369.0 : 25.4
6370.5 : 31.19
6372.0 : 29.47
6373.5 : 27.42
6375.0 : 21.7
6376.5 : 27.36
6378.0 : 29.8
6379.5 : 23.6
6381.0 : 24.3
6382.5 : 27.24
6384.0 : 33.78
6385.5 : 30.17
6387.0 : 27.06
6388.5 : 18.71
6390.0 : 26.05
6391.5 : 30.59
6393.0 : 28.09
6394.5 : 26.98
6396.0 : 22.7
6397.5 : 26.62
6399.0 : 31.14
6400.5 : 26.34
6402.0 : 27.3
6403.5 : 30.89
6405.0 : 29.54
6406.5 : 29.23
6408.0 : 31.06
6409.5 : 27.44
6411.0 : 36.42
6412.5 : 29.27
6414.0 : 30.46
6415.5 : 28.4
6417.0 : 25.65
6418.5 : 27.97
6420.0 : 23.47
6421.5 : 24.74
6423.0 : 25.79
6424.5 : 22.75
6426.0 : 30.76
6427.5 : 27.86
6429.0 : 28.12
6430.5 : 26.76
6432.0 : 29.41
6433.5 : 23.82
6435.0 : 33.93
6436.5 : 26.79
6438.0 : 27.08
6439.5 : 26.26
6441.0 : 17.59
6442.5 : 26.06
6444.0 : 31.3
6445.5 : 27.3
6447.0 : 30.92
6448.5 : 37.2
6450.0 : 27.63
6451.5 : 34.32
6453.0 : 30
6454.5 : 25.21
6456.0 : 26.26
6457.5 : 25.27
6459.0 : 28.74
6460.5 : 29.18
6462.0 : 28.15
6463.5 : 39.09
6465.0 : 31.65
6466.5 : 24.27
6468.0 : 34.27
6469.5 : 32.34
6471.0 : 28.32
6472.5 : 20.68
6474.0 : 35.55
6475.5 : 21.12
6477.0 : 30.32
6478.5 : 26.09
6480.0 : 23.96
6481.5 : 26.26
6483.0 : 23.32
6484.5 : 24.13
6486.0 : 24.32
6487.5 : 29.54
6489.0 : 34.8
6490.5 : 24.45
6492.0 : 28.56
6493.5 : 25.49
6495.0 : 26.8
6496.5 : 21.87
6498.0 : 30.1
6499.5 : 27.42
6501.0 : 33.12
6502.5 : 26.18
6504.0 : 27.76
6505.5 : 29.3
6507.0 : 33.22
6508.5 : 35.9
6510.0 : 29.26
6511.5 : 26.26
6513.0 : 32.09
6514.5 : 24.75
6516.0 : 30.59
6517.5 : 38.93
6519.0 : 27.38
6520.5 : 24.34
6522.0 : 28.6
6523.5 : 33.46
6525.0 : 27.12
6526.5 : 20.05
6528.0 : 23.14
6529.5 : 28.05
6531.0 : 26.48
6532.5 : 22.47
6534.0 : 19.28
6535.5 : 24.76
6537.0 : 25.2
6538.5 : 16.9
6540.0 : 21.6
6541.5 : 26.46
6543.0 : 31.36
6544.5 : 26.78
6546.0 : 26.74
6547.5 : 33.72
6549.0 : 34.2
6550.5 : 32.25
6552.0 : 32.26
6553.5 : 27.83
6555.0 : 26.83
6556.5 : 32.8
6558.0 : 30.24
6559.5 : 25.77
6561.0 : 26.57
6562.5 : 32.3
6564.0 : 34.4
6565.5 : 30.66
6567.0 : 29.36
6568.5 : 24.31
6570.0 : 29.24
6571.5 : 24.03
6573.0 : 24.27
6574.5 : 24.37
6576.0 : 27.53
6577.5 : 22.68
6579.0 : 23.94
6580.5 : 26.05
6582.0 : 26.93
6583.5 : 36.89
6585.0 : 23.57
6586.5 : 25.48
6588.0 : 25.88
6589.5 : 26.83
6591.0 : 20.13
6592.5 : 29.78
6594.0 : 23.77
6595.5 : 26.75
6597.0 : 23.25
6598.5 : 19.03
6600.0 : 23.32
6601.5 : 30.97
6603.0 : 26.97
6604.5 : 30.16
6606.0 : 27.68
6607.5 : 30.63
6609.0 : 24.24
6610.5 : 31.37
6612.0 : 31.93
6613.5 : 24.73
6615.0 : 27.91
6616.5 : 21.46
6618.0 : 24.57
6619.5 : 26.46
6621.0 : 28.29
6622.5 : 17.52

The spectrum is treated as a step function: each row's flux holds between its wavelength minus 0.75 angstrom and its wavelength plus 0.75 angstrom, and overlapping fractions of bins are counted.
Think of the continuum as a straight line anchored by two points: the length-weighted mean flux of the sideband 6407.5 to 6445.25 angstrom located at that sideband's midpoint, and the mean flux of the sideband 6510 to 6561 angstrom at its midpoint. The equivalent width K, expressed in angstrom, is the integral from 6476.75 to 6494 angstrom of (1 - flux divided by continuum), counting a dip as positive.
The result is 0.54 angstrom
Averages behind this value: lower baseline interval 27.5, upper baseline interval 27.5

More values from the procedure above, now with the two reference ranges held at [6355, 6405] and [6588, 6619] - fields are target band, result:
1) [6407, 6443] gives -1.0 angstrom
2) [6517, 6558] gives -1.4 angstrom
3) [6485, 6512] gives -2.1 angstrom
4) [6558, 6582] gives -0.7 angstrom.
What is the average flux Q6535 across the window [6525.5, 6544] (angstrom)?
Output 23.9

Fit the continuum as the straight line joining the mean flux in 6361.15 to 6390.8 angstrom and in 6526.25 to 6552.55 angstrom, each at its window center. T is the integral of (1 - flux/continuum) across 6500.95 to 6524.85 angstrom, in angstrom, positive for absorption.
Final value -3.2 angstrom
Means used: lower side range 27.1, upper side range 26.3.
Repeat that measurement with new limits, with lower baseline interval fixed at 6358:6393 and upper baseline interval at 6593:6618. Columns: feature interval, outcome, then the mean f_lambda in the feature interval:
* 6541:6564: -2.99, 29.9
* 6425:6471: -4.14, 28.9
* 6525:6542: 2.08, 23.3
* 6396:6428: -1.96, 28.1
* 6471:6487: 0.44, 25.8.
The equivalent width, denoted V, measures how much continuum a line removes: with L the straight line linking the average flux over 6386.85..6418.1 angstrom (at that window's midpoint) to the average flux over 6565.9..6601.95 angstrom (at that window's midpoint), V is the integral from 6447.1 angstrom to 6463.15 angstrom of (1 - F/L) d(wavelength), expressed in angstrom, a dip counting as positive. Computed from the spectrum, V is -1.2 angstrom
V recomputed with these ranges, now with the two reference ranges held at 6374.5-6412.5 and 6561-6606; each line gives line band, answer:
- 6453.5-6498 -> -0.5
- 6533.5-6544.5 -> 1.2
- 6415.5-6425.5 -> 0.8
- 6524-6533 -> 0.7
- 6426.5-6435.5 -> -0.2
